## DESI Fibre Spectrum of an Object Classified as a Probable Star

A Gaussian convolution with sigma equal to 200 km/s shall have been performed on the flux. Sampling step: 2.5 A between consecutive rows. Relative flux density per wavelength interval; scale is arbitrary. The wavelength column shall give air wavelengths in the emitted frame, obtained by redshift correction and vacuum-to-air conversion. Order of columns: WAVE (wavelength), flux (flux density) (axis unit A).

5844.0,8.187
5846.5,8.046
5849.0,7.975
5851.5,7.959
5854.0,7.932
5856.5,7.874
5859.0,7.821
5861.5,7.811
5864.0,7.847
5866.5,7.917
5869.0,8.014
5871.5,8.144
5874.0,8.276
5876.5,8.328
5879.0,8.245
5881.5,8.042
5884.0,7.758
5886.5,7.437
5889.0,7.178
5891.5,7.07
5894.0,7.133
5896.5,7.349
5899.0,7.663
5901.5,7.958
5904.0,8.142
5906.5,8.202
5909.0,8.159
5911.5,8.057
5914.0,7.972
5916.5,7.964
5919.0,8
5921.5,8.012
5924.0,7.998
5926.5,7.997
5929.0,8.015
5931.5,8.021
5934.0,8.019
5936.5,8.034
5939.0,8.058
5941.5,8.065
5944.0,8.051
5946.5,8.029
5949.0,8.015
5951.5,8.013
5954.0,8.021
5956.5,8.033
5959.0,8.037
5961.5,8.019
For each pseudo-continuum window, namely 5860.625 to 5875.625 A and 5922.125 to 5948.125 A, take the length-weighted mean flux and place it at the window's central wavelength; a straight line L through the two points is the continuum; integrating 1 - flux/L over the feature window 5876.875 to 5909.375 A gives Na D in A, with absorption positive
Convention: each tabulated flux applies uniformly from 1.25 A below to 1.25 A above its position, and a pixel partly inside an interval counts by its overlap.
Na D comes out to 1.2 A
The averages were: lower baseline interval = 8.01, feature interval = 7.72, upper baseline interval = 8.03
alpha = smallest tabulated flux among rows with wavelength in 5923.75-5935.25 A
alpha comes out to 7.997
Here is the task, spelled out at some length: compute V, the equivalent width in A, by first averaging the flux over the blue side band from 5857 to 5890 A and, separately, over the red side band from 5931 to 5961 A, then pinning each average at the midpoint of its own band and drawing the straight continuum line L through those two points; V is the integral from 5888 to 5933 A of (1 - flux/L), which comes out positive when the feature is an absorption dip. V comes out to 0.8 A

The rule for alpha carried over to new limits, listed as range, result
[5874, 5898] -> 7.07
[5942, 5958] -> 8.013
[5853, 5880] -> 7.811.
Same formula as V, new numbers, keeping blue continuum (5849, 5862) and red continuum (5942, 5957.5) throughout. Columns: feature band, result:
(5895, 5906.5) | 0.2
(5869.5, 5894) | 0.4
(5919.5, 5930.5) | 0.0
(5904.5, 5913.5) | -0.2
